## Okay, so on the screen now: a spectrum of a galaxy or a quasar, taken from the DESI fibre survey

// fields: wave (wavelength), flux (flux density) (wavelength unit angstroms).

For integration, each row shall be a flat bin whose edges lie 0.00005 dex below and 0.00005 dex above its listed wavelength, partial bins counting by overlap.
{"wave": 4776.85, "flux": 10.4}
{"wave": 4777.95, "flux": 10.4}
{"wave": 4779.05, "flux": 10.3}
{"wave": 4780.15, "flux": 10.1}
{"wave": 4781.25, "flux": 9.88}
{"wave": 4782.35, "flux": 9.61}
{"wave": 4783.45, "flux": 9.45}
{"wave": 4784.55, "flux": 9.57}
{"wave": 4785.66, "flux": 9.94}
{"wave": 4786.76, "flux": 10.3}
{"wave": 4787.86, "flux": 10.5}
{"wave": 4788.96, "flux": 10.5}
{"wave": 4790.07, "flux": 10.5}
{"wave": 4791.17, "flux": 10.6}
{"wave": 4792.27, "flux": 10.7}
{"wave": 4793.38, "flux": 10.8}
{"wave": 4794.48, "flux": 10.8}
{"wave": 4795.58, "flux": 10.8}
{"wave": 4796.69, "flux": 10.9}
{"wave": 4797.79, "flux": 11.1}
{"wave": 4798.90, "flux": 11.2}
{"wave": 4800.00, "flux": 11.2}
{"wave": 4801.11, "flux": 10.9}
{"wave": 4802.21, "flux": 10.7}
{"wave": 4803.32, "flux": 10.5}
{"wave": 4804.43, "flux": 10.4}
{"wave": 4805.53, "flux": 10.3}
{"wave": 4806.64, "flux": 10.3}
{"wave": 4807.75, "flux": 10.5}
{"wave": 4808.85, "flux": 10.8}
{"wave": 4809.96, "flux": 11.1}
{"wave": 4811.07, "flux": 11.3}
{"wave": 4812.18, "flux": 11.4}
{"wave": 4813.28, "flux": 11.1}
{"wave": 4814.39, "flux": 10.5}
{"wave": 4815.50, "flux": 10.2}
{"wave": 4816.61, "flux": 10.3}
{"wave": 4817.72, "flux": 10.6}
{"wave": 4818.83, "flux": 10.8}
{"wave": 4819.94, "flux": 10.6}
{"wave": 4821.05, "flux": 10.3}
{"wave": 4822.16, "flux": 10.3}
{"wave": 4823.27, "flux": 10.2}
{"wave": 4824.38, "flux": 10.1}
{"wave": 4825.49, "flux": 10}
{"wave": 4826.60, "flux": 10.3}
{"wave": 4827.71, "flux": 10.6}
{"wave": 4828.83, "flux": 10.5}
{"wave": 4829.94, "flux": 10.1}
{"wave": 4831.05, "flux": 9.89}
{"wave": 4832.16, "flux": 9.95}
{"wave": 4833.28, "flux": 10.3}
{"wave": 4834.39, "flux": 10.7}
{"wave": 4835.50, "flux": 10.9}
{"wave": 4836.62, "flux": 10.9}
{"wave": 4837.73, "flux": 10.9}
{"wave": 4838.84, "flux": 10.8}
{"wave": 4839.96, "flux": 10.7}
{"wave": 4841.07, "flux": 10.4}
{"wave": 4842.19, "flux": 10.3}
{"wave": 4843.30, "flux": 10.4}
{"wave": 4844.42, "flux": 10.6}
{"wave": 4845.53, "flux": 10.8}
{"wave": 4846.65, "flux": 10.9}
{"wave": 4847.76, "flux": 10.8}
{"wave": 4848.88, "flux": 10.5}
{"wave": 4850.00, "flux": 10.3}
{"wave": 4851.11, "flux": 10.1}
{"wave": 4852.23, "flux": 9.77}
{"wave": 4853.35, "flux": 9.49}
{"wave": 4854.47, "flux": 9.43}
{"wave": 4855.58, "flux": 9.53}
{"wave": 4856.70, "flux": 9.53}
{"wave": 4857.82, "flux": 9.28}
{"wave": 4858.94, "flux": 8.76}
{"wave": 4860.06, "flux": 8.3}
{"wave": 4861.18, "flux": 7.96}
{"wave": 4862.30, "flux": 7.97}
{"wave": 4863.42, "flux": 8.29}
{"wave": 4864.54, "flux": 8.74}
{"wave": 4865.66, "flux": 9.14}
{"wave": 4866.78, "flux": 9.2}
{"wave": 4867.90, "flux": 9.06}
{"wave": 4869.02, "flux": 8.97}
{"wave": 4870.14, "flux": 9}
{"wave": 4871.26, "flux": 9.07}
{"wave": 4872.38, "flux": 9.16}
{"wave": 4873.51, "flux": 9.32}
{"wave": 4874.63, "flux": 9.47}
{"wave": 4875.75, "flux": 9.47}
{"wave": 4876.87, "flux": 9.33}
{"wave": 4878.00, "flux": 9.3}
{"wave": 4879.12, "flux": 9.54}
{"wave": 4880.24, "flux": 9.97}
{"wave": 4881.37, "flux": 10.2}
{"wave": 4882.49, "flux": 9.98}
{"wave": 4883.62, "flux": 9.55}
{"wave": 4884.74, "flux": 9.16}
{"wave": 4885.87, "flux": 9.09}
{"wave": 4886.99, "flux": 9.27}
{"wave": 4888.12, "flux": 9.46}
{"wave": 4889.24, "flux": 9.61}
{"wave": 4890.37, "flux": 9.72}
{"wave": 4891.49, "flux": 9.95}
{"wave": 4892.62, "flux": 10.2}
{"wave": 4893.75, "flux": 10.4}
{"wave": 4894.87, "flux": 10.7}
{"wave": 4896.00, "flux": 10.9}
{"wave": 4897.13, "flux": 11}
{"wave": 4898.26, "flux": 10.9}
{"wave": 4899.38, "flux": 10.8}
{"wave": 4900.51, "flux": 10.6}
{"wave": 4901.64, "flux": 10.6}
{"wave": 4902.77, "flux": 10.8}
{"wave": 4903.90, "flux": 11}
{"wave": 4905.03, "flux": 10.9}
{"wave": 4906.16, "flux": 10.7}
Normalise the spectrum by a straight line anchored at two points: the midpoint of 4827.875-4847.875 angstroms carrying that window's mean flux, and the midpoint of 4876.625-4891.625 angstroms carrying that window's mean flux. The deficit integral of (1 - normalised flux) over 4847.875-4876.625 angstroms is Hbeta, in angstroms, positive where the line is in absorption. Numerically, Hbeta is 2.34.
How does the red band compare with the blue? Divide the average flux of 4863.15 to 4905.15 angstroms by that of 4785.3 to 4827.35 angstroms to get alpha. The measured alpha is 0.9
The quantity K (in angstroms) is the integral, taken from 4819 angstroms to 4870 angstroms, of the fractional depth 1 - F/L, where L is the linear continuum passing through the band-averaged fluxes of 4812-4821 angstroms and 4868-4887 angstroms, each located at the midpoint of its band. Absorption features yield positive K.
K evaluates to 0.8 angstroms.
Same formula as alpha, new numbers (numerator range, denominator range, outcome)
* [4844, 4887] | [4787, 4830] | 0.89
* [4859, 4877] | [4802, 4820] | 0.83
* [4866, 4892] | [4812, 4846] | 0.90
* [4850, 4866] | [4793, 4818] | 0.84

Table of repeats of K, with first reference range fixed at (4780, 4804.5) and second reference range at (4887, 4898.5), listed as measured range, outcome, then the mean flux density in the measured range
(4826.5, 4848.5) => -0.4 angstroms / 10.5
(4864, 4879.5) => 1.6 angstroms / 9.2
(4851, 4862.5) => 1.4 angstroms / 9.09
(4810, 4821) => -0.3 angstroms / 10.7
